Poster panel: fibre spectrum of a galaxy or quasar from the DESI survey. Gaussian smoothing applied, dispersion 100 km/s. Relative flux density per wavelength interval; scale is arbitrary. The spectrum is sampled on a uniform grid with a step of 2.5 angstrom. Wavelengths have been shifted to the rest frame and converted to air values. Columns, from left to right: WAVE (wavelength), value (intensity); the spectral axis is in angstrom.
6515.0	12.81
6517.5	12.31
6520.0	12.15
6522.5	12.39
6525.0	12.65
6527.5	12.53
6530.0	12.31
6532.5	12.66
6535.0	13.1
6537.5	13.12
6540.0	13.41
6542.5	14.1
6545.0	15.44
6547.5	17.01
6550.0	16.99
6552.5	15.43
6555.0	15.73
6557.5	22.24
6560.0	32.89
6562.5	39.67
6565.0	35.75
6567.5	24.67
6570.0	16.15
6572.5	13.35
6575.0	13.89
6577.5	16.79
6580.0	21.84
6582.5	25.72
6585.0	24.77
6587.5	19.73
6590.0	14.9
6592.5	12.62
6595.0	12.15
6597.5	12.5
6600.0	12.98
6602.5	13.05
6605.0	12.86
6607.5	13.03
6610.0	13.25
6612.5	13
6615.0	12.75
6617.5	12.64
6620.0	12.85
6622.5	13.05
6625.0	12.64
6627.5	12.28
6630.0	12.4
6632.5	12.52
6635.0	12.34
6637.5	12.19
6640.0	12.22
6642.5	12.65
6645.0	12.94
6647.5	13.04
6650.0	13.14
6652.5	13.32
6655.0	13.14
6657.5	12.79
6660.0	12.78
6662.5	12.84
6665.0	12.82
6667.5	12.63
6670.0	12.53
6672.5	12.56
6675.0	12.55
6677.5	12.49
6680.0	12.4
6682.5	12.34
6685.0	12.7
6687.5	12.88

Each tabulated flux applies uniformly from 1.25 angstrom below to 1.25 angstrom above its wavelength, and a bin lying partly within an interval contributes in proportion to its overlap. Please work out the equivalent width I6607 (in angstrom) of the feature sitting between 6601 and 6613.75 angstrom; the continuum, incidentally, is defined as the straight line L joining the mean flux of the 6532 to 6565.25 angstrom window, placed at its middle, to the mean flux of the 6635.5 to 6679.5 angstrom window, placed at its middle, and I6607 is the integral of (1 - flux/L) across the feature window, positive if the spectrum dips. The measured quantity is 2.3 angstrom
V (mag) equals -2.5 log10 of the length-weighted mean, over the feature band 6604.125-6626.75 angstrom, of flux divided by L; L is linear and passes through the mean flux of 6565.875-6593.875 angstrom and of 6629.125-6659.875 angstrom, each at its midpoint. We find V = 0.20 mag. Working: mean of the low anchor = 18.8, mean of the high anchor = 12.7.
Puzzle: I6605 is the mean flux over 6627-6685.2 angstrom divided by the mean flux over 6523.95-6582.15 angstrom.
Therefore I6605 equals 0.7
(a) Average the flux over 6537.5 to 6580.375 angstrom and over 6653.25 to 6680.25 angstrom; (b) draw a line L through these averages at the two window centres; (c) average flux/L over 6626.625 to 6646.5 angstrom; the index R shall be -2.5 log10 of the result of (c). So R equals 0.18 mag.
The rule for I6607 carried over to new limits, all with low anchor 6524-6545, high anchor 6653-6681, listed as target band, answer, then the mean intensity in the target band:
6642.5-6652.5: -0.2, 13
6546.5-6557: -2.9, 16.7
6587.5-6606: -0.8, 13.5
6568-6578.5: -2.2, 15.7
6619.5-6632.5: 0.2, 12.6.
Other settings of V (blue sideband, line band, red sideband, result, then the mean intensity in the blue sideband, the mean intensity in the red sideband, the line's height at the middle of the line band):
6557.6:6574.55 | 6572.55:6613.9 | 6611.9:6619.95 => 0.194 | 26.1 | 12.8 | 18.9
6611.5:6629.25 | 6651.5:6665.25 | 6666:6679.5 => -0.030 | 12.7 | 12.5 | 12.6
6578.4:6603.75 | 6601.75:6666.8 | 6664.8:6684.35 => 0.146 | 17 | 12.5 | 14.7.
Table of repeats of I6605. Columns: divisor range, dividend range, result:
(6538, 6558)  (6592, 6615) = 0.80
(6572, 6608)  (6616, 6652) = 0.78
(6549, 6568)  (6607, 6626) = 0.50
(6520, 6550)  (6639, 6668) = 0.95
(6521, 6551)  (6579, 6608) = 1.19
